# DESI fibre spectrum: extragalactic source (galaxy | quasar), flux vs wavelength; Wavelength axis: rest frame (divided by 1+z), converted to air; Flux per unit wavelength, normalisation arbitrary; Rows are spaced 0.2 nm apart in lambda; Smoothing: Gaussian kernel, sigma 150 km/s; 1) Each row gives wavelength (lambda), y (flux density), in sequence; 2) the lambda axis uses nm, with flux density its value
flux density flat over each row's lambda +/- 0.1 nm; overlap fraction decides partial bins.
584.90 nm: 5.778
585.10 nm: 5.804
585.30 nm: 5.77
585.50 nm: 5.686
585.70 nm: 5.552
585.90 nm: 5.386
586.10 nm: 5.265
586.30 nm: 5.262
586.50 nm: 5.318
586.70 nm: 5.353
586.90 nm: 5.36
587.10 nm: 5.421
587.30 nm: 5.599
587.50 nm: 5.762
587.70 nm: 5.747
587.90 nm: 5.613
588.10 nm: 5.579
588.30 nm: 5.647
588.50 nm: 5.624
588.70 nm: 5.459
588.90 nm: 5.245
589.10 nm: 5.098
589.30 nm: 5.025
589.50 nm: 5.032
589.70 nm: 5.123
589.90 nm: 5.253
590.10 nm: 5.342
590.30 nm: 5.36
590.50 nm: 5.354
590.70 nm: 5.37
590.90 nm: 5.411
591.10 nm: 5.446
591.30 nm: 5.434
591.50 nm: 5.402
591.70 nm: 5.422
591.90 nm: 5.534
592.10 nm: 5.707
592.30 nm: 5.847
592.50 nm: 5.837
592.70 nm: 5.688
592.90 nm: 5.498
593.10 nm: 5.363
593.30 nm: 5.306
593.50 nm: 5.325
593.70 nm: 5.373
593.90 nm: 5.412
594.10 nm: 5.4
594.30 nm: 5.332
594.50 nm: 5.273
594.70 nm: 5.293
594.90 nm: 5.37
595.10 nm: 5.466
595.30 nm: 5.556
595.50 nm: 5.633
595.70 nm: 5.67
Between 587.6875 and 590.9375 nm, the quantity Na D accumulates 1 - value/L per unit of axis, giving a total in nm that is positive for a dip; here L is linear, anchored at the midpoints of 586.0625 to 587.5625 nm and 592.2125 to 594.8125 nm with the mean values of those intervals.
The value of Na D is 0.04 nm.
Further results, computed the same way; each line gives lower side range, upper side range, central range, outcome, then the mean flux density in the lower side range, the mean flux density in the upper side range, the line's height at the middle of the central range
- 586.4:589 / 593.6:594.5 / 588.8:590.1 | 0.08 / 5.52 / 5.37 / 5.48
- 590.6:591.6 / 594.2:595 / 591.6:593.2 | -0.07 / 5.41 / 5.32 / 5.38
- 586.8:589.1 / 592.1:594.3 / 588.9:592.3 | 0.11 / 5.53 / 5.51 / 5.52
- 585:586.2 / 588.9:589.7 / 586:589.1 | -0.09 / 5.58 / 5.08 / 5.32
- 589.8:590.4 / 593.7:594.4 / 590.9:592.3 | -0.04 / 5.32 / 5.38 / 5.34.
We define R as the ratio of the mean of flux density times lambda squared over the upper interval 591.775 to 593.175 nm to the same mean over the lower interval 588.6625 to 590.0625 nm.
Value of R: 1.10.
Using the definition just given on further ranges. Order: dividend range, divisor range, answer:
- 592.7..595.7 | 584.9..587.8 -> 1.01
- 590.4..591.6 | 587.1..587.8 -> 0.97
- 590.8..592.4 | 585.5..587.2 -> 1.04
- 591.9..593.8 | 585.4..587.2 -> 1.05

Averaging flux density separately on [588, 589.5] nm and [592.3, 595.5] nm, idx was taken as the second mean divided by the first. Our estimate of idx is 1.02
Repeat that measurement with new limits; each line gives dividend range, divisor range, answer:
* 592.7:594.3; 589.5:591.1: 1.02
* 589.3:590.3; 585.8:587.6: 0.96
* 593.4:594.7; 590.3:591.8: 0.99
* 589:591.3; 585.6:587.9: 0.96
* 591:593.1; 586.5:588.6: 1.00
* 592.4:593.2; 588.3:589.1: 1.03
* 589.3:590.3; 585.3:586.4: 0.95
